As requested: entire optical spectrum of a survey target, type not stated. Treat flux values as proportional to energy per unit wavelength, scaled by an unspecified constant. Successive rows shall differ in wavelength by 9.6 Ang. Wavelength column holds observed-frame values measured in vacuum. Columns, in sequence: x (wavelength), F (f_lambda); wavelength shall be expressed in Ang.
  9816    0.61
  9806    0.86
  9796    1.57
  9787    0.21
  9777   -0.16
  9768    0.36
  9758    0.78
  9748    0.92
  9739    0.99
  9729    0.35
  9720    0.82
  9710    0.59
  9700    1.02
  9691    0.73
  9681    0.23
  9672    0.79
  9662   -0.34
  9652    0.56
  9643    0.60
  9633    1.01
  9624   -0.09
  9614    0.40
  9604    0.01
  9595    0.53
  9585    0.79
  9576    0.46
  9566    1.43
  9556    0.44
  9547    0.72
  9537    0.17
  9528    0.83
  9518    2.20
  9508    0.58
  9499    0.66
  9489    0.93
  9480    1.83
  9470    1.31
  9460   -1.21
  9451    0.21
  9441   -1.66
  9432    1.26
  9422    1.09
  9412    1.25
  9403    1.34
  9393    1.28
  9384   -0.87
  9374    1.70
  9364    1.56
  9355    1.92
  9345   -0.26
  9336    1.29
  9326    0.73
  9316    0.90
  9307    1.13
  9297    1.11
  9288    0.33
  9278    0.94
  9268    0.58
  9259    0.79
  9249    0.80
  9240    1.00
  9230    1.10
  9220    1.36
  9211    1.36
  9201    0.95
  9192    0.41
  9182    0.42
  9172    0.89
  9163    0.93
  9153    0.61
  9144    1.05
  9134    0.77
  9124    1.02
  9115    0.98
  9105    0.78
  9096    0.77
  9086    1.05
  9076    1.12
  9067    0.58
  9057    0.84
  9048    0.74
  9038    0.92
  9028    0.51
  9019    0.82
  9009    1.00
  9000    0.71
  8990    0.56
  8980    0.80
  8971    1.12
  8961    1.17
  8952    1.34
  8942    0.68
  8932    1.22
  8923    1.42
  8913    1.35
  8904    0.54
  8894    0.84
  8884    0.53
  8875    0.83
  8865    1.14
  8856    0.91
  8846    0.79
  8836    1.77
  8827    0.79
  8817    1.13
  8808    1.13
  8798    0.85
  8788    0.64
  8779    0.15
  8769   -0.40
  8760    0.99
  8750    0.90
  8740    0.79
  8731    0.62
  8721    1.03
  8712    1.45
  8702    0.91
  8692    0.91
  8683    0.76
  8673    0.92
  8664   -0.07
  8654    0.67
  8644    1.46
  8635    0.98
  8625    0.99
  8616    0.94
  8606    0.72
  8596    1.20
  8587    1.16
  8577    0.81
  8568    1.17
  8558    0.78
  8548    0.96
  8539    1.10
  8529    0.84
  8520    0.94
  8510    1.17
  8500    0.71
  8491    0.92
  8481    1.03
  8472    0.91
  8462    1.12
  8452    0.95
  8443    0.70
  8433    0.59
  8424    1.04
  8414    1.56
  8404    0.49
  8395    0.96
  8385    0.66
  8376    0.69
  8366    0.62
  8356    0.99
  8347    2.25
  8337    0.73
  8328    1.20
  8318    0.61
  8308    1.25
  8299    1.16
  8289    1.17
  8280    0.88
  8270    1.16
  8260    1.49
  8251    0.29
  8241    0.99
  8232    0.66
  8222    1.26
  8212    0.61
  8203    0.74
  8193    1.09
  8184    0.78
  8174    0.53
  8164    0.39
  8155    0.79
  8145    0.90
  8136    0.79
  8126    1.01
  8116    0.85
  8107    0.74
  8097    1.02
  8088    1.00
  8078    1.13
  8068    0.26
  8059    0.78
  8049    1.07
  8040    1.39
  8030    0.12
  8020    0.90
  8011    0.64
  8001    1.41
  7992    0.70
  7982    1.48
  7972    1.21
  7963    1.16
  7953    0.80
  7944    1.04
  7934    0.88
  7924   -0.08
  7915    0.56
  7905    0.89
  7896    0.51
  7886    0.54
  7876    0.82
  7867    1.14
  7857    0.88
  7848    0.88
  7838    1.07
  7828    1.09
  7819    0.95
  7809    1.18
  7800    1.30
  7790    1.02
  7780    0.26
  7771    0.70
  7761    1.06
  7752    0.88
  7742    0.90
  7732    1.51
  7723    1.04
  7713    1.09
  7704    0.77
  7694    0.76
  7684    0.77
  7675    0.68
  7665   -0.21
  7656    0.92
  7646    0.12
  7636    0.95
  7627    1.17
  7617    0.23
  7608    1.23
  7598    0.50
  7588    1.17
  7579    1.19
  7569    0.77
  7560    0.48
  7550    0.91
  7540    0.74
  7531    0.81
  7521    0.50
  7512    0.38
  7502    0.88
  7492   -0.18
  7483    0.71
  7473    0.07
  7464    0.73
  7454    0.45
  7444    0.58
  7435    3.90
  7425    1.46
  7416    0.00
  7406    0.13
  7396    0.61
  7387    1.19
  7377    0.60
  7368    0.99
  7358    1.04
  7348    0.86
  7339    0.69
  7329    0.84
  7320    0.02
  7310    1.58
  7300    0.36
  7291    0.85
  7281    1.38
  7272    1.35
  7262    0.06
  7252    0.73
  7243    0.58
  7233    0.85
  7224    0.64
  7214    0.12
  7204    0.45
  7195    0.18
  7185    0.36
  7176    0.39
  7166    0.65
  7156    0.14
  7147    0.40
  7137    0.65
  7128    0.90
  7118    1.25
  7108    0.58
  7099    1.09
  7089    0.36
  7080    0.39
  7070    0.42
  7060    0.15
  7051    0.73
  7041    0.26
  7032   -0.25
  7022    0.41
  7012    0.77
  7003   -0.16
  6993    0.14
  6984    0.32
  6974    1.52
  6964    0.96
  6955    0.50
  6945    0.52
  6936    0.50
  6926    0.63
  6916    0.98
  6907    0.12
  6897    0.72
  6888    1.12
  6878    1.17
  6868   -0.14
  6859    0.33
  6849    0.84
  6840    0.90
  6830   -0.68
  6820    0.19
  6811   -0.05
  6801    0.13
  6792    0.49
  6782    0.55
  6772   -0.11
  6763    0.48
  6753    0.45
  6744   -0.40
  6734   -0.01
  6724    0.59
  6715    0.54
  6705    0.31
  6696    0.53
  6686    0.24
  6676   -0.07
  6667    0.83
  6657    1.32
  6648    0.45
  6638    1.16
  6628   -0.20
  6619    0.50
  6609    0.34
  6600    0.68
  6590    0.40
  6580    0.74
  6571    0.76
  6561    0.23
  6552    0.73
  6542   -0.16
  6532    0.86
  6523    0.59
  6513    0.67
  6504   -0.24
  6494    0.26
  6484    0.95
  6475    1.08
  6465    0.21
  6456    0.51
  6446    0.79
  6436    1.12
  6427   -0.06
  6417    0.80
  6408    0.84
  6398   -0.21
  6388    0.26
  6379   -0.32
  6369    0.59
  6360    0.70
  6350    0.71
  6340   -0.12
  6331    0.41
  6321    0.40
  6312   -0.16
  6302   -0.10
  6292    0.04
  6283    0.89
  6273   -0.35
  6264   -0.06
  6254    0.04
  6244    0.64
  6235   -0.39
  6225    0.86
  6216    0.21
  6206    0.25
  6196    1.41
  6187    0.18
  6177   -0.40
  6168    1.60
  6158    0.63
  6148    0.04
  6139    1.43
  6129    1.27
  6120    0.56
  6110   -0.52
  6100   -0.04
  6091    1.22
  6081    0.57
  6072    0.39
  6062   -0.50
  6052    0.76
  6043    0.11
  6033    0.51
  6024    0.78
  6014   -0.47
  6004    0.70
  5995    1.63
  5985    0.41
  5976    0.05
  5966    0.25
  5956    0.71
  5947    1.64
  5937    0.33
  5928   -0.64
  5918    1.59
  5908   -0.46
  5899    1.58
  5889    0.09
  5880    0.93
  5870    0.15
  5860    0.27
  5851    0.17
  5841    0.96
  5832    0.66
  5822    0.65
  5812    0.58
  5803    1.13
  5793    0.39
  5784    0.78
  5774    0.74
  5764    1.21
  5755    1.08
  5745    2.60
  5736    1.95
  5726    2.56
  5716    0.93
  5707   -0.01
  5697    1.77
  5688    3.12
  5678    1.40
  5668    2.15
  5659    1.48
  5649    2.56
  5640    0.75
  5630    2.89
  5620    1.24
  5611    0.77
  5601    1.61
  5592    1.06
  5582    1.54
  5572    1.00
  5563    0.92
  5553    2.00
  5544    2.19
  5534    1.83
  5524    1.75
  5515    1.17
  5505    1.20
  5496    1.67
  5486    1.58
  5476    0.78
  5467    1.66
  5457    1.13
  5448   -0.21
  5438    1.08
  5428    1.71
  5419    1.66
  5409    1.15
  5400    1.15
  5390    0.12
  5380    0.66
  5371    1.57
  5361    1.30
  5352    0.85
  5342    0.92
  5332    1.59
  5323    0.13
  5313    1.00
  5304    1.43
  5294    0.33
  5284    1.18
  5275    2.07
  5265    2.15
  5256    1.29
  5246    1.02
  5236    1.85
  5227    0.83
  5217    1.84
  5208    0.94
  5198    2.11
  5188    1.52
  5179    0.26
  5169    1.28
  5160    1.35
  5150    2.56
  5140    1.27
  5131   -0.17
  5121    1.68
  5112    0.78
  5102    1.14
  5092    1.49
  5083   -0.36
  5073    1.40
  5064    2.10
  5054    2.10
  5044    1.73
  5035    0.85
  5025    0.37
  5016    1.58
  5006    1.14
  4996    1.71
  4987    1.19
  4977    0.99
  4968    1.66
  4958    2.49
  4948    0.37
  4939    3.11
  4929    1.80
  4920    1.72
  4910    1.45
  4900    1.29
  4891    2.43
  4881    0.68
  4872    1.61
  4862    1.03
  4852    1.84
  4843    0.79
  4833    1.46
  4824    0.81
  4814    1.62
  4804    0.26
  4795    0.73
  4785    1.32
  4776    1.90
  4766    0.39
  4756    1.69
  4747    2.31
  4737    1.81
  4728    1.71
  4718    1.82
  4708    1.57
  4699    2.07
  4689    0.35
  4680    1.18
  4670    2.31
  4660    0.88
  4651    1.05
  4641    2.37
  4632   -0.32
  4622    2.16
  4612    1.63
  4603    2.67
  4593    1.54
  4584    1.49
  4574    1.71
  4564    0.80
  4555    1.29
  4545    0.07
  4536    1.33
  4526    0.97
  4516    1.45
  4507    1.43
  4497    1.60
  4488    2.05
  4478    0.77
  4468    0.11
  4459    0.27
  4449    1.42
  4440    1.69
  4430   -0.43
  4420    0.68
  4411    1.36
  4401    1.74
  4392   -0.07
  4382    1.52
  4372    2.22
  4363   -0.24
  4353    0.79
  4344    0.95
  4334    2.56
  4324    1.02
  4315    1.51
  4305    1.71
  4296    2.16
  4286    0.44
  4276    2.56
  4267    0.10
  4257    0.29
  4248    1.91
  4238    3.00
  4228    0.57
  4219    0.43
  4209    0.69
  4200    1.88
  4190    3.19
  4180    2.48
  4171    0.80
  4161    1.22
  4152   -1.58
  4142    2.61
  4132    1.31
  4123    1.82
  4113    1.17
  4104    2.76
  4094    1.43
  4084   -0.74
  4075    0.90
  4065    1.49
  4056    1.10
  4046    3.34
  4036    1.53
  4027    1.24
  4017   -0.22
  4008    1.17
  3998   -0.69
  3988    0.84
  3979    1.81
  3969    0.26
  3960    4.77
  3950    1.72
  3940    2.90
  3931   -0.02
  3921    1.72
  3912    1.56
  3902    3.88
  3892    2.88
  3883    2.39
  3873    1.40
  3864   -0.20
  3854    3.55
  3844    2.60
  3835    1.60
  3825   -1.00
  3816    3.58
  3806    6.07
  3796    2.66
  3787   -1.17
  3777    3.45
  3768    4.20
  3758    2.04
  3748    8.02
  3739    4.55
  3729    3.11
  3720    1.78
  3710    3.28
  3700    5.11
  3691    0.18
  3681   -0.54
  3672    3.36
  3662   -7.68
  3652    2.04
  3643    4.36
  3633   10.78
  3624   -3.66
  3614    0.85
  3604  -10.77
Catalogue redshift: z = 0.994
